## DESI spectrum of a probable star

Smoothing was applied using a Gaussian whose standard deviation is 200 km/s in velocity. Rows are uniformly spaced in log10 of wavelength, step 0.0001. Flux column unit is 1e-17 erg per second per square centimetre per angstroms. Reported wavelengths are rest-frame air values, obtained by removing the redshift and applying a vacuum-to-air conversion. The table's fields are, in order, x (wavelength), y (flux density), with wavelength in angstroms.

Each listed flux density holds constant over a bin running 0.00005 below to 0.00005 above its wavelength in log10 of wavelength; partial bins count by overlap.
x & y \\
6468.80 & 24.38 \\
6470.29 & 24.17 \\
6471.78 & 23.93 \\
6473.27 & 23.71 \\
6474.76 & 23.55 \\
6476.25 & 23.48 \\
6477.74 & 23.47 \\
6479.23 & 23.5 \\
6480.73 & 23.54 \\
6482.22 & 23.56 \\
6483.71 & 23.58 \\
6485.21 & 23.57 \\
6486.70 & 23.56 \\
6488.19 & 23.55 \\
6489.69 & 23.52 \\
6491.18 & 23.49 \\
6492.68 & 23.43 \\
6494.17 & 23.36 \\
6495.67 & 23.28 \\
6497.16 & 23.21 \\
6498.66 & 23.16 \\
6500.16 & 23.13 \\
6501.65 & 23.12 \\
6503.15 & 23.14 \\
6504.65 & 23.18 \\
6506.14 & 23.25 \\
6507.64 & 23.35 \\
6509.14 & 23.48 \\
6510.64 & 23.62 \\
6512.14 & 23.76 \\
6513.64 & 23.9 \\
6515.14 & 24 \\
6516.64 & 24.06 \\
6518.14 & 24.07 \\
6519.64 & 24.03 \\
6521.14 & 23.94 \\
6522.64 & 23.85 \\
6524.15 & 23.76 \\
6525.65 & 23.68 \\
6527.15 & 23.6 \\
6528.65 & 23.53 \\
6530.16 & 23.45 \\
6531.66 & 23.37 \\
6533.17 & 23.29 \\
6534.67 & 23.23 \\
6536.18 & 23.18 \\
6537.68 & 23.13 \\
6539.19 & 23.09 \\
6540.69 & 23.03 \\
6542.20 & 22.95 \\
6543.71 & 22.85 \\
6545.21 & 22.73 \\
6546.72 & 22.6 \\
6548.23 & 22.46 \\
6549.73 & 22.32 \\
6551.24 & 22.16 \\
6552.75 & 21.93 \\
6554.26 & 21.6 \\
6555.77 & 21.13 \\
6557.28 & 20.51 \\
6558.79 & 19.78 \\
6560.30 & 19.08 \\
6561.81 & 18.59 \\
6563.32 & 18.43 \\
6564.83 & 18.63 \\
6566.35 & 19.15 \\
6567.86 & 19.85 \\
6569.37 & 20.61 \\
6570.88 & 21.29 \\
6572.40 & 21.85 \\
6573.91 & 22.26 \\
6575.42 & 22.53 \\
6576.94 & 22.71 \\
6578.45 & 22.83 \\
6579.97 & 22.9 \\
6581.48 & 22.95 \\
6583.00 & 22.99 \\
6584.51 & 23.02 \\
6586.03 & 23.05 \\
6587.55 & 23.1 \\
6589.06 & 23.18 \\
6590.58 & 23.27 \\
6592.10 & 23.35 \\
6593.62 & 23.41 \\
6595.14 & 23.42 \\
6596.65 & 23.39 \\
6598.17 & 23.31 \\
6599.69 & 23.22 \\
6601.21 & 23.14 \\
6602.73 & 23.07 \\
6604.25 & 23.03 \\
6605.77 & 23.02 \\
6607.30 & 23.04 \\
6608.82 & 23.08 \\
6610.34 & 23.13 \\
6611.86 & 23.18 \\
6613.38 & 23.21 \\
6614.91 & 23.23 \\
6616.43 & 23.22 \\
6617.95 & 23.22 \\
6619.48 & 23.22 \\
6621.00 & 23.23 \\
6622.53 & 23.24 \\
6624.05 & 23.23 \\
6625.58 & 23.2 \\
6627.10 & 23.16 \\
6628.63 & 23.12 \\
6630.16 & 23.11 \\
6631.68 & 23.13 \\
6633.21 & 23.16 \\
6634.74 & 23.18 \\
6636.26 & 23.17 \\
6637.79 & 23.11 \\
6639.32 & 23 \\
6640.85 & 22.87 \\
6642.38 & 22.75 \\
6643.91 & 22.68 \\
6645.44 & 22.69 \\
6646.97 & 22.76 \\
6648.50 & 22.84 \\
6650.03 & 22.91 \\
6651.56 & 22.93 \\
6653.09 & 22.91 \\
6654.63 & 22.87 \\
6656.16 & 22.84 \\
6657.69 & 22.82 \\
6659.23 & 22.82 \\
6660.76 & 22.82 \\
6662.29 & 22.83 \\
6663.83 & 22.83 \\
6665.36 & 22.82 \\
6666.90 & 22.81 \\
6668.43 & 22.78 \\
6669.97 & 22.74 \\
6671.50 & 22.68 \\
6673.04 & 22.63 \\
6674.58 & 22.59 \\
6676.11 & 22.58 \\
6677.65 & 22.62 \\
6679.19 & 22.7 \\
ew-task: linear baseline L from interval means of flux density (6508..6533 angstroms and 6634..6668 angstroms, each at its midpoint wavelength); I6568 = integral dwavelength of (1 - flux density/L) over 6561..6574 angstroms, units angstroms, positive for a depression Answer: 1.9 angstroms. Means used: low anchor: 23.7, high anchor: 22.9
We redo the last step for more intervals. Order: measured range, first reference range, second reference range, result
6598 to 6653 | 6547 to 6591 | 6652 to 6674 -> -1.9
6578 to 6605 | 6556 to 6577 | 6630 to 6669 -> -2.6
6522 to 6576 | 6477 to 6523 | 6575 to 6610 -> 3.2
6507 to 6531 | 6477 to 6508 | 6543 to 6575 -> -1.4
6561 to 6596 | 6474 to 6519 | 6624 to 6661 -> 2.0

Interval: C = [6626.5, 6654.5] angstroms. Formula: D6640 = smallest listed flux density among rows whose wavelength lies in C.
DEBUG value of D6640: 22.68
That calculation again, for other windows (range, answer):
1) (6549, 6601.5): 18.43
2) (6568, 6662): 20.61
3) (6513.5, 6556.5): 21.13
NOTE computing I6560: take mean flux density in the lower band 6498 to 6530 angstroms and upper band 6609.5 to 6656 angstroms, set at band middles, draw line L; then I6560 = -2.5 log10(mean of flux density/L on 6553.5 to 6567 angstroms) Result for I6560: 0.189 mag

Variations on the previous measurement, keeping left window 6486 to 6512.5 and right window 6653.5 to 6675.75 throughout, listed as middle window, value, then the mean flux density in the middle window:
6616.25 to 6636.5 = -0.01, 23.2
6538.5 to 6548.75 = 0.02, 22.8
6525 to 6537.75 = -0.01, 23.4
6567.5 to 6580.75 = 0.06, 21.9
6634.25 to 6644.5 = -0.01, 23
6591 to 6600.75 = -0.02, 23.3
